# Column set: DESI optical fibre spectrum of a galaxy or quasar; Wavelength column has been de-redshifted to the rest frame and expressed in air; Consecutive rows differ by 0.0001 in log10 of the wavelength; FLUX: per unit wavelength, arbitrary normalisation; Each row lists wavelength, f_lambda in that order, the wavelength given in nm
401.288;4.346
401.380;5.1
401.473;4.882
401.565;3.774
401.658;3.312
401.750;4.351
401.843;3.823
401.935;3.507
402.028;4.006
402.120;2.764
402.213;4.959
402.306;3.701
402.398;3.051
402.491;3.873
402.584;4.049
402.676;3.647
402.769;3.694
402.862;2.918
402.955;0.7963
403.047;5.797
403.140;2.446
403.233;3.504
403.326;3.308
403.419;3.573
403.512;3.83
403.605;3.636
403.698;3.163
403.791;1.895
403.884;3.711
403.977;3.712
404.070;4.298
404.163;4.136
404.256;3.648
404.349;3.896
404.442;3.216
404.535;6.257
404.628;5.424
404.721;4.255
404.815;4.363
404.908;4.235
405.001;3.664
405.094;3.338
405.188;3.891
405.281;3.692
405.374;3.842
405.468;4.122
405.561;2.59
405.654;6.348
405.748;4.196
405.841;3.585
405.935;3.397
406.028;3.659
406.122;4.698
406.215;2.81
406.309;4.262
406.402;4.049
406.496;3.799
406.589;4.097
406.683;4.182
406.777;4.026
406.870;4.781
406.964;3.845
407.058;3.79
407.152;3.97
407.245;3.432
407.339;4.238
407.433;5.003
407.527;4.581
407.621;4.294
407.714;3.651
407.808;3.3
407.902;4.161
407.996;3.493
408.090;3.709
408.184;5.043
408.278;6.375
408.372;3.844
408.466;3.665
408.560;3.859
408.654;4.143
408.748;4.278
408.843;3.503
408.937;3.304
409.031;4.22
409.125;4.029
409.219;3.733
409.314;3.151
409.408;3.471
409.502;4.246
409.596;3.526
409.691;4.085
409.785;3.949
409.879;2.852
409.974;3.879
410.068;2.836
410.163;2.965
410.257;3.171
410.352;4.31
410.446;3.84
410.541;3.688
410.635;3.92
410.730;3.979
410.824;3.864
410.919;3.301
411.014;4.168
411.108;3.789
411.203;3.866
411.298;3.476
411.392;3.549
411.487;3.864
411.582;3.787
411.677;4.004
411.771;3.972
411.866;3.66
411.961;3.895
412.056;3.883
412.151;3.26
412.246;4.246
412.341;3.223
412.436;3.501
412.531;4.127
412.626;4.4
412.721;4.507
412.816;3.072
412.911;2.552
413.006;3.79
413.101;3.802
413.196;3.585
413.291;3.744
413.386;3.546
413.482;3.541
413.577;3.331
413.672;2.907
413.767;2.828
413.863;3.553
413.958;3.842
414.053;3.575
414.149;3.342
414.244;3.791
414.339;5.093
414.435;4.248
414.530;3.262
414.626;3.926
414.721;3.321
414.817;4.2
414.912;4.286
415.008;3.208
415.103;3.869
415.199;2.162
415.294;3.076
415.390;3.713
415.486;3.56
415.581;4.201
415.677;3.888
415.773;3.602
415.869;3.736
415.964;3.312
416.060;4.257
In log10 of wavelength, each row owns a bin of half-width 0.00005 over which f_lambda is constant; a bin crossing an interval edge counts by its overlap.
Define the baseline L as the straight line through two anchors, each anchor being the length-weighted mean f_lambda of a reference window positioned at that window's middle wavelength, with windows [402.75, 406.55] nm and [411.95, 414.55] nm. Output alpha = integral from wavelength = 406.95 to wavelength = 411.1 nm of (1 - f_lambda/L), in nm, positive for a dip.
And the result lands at -0.17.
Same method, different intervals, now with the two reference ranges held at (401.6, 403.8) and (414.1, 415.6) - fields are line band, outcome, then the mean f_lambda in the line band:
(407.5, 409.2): -0.224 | 4.07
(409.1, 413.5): -0.063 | 3.69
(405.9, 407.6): -0.224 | 4.04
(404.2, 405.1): -0.185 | 4.27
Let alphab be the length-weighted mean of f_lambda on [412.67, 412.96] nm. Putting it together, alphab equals 3.39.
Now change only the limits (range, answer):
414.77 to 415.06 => 3.91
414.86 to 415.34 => 3.34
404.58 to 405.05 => 4.39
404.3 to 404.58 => 4.44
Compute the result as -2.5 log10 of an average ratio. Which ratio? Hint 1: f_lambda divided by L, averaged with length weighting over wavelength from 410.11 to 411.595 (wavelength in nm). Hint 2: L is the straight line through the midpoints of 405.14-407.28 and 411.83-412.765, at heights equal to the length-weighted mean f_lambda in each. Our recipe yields 0.05 mag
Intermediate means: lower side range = 3.96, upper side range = 3.87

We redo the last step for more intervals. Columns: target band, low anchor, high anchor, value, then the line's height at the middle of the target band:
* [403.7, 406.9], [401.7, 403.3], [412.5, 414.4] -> -0.11 mag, 3.6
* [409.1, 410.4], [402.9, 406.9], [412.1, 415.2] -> 0.05 mag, 3.74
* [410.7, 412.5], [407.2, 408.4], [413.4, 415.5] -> 0.03 mag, 3.86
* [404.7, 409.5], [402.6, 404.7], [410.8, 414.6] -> -0.09 mag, 3.68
